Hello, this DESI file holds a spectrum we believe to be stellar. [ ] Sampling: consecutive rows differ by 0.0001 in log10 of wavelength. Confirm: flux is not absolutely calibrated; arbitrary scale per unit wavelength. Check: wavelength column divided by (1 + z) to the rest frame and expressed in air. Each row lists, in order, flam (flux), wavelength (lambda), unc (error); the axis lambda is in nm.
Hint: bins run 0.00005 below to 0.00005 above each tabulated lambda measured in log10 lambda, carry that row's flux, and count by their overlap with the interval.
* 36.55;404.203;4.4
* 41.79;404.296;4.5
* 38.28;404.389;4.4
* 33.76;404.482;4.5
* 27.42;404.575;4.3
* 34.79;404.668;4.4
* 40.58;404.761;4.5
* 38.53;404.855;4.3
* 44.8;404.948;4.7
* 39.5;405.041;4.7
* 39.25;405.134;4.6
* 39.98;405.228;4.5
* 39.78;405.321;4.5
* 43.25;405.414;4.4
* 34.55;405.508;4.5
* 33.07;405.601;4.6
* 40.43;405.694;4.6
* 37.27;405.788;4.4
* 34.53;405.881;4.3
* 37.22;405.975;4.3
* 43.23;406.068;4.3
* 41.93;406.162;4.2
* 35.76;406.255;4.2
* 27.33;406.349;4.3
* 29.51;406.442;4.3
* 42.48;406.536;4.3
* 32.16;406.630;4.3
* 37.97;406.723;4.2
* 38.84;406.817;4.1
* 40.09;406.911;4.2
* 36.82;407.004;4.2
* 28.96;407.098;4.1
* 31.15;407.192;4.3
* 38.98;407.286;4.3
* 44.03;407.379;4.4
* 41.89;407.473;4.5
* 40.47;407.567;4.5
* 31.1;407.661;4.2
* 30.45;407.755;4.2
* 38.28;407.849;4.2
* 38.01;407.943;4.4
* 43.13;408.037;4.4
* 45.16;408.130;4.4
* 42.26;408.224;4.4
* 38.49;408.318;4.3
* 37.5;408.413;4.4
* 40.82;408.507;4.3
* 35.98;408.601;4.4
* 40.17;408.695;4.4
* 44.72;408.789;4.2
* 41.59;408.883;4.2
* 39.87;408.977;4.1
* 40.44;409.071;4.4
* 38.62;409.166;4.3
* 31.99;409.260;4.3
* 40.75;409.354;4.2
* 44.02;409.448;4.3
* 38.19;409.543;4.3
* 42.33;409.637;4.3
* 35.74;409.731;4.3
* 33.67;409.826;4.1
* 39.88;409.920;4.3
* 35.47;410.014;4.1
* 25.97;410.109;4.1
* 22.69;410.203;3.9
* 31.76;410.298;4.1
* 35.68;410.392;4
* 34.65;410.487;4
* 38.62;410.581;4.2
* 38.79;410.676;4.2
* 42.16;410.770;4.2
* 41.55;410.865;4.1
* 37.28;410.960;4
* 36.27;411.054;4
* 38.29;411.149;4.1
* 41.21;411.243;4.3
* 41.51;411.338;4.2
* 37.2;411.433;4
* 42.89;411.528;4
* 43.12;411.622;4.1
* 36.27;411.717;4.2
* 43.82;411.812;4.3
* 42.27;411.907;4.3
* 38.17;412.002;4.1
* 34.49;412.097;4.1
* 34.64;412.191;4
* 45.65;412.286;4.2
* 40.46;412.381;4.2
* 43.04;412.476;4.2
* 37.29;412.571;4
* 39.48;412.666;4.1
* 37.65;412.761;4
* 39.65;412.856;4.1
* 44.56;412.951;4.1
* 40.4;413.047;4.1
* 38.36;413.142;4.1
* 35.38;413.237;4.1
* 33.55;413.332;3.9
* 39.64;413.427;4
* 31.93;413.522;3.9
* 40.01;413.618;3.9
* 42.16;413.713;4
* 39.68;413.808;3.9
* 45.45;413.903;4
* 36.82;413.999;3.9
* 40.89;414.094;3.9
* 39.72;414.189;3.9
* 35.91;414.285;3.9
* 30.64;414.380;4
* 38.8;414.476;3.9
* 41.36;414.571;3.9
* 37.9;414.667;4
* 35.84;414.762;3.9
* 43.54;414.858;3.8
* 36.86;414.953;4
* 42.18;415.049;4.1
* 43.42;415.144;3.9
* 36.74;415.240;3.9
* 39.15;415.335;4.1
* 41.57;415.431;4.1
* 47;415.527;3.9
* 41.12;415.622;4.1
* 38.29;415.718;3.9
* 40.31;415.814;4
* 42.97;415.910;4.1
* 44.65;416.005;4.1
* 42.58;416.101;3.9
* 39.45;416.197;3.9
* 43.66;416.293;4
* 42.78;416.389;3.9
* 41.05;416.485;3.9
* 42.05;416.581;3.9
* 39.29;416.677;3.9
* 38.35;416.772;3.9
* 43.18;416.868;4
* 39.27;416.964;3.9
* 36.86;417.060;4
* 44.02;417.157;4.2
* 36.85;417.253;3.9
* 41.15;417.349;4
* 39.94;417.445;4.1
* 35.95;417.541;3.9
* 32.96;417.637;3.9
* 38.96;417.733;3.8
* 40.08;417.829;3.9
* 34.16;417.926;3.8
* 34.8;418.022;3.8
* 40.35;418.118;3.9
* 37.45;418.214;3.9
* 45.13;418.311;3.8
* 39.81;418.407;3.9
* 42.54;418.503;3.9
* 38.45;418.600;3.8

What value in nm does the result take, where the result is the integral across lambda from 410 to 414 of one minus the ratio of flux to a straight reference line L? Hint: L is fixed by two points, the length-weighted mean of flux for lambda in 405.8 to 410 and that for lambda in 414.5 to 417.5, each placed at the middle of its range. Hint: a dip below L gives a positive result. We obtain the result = 0.11 nm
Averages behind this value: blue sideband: 38.1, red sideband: 40.7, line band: 38.3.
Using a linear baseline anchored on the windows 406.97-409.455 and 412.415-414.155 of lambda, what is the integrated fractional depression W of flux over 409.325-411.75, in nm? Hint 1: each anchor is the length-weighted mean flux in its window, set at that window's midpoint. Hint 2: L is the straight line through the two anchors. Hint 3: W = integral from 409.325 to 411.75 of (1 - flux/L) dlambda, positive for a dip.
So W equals 0.09 nm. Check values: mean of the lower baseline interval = 38.7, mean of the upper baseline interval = 39.2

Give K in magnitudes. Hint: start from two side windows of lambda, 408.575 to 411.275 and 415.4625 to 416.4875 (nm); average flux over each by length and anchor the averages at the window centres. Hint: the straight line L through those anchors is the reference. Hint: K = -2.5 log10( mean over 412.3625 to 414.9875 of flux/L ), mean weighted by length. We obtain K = 0.04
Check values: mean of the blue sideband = 37.5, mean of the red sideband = 42.2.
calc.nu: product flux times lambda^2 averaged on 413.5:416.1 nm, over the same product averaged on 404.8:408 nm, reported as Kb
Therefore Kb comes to 1.11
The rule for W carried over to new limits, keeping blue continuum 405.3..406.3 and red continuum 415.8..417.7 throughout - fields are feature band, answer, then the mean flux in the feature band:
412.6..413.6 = 0.039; 38.1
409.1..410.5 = 0.126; 35.5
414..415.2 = 0.034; 38.8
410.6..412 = -0.028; 40.1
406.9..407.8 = 0.054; 36.3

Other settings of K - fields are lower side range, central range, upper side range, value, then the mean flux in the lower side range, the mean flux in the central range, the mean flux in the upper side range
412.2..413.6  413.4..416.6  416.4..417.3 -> -0.015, 38.9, 40.2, 40.2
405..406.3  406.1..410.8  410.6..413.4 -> 0.046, 38.6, 37.3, 39.5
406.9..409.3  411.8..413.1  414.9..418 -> -0.017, 38.5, 40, 40.2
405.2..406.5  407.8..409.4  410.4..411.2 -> -0.059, 37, 39.9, 38.3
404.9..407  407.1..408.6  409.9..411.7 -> -0.024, 37.9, 38.4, 37.1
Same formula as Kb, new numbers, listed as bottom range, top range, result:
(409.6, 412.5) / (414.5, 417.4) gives 1.10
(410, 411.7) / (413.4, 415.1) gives 1.07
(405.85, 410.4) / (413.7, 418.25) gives 1.11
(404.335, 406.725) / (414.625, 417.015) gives 1.16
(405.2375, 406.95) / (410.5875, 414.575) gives 1.09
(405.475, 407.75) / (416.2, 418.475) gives 1.14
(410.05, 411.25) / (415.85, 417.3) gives 1.19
